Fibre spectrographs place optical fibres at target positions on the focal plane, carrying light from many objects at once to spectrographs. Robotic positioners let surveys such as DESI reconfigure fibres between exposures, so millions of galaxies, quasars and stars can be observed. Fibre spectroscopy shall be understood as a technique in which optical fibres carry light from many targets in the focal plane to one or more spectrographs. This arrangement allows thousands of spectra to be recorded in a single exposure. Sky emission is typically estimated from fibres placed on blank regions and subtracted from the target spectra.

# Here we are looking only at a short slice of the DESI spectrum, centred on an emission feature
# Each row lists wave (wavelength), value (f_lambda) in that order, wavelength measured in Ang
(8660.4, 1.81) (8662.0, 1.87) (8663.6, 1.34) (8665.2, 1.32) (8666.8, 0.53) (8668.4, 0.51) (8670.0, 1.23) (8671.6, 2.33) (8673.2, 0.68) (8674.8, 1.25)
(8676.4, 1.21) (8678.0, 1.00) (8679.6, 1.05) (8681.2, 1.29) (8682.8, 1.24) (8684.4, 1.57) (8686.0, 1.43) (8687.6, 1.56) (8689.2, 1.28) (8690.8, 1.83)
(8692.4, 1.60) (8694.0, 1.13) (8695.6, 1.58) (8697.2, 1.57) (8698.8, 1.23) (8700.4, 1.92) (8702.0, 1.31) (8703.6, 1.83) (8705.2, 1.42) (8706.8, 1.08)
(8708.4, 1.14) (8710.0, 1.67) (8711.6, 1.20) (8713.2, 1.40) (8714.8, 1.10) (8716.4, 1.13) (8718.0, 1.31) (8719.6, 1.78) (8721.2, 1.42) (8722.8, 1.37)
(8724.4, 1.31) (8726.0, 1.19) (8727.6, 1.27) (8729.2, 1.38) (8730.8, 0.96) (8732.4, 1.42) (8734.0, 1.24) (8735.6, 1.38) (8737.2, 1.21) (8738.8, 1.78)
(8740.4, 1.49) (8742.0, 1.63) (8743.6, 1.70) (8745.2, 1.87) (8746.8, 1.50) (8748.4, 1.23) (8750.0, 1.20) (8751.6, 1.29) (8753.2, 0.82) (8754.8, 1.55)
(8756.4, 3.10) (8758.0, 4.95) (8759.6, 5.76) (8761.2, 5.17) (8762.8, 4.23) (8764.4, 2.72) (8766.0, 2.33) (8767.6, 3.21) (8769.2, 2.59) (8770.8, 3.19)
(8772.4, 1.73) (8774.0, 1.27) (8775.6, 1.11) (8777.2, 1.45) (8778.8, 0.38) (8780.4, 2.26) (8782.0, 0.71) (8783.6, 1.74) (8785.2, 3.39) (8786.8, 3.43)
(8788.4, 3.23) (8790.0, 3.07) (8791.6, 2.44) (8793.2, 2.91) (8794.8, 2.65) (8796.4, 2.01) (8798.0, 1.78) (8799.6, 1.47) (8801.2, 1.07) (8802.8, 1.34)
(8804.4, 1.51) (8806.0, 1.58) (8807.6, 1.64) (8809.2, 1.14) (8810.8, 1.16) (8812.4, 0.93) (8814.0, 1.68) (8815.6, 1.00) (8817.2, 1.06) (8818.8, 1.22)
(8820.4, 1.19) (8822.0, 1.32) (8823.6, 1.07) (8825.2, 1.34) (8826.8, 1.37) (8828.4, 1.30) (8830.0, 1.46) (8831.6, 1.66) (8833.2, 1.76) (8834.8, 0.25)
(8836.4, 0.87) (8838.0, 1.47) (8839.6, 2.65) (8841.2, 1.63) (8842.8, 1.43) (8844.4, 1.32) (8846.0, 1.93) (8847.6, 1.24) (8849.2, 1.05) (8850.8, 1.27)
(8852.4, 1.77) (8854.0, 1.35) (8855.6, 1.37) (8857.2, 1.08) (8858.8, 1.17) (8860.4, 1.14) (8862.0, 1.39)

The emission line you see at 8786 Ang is [N II]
